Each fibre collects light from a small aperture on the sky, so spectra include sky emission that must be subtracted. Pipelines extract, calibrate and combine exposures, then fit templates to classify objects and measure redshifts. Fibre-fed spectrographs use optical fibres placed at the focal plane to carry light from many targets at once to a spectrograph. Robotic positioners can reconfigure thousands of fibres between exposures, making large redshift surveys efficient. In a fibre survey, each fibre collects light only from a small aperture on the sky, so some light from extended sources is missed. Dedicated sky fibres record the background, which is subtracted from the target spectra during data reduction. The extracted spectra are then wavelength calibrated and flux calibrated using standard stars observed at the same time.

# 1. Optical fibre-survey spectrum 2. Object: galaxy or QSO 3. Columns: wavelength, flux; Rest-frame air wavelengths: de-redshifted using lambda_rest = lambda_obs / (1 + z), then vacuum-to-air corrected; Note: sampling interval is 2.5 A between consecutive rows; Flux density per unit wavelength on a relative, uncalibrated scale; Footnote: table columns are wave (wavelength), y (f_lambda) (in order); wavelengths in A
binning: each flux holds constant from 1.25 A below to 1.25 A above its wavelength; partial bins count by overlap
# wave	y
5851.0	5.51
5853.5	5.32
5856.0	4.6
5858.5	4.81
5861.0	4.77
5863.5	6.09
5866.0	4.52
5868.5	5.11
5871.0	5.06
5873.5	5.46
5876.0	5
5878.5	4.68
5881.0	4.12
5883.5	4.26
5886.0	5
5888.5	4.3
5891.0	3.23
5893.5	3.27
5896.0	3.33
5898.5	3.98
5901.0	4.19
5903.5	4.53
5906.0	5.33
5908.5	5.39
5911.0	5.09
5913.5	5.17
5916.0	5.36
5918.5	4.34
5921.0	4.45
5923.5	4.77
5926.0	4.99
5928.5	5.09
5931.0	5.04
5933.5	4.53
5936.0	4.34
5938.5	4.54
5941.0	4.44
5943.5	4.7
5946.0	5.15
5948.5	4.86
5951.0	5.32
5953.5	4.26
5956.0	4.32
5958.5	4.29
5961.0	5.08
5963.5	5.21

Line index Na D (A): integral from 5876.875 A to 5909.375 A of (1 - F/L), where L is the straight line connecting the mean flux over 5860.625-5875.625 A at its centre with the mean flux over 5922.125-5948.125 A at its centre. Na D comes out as 4.8 A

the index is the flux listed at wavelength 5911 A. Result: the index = 5.09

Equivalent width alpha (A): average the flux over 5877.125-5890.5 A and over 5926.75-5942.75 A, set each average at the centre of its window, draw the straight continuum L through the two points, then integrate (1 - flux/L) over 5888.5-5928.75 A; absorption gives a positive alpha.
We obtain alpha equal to 0.29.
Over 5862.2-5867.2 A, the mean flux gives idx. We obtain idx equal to 5.31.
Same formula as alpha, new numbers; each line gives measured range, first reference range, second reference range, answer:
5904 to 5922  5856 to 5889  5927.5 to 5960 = -0.93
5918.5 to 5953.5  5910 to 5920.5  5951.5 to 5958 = -0.69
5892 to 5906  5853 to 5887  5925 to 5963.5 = 2.49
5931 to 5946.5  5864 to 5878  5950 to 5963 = 0.42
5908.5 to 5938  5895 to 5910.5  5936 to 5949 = -1.60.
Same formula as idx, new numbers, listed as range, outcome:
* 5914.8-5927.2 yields 4.78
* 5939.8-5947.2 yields 4.76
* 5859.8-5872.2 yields 5.11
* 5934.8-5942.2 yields 4.44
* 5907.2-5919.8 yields 5.07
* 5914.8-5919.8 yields 4.84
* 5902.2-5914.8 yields 5.1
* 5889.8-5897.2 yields 3.28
